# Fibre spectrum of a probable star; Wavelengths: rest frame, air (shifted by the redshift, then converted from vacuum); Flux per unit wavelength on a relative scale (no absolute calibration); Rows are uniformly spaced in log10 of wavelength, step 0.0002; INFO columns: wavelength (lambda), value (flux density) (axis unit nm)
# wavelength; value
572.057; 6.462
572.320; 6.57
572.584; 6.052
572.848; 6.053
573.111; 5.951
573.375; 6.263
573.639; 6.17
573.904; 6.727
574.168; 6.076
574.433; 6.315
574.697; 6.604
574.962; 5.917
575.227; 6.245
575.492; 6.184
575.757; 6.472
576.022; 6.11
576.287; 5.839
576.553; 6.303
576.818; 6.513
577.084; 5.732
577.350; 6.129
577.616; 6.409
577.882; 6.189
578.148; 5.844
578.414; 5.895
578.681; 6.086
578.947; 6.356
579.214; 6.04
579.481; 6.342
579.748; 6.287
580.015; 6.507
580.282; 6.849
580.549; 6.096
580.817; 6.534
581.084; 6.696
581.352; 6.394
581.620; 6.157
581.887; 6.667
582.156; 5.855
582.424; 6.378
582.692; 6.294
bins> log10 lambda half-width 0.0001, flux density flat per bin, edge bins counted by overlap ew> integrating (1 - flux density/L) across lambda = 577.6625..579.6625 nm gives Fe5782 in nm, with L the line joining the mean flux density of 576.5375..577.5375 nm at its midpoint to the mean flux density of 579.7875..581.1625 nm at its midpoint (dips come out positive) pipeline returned 0.07 nm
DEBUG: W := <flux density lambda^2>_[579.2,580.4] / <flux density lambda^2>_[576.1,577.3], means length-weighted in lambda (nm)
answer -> 1.07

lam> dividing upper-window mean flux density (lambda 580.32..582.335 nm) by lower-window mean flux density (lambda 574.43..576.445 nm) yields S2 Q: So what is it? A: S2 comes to 1.03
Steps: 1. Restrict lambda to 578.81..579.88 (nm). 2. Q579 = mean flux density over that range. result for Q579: 6.26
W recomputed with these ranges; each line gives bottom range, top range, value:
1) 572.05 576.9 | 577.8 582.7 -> 1.03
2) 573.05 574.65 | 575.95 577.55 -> 0.98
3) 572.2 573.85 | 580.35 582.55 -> 1.06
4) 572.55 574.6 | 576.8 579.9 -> 1.00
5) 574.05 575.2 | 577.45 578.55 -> 0.99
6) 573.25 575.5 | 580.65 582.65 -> 1.04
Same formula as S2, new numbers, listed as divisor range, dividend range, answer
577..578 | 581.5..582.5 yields 1.02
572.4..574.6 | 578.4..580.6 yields 1.01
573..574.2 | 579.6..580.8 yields 1.03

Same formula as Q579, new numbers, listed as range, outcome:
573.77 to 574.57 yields 6.37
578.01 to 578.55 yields 5.87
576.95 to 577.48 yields 5.92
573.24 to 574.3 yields 6.31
